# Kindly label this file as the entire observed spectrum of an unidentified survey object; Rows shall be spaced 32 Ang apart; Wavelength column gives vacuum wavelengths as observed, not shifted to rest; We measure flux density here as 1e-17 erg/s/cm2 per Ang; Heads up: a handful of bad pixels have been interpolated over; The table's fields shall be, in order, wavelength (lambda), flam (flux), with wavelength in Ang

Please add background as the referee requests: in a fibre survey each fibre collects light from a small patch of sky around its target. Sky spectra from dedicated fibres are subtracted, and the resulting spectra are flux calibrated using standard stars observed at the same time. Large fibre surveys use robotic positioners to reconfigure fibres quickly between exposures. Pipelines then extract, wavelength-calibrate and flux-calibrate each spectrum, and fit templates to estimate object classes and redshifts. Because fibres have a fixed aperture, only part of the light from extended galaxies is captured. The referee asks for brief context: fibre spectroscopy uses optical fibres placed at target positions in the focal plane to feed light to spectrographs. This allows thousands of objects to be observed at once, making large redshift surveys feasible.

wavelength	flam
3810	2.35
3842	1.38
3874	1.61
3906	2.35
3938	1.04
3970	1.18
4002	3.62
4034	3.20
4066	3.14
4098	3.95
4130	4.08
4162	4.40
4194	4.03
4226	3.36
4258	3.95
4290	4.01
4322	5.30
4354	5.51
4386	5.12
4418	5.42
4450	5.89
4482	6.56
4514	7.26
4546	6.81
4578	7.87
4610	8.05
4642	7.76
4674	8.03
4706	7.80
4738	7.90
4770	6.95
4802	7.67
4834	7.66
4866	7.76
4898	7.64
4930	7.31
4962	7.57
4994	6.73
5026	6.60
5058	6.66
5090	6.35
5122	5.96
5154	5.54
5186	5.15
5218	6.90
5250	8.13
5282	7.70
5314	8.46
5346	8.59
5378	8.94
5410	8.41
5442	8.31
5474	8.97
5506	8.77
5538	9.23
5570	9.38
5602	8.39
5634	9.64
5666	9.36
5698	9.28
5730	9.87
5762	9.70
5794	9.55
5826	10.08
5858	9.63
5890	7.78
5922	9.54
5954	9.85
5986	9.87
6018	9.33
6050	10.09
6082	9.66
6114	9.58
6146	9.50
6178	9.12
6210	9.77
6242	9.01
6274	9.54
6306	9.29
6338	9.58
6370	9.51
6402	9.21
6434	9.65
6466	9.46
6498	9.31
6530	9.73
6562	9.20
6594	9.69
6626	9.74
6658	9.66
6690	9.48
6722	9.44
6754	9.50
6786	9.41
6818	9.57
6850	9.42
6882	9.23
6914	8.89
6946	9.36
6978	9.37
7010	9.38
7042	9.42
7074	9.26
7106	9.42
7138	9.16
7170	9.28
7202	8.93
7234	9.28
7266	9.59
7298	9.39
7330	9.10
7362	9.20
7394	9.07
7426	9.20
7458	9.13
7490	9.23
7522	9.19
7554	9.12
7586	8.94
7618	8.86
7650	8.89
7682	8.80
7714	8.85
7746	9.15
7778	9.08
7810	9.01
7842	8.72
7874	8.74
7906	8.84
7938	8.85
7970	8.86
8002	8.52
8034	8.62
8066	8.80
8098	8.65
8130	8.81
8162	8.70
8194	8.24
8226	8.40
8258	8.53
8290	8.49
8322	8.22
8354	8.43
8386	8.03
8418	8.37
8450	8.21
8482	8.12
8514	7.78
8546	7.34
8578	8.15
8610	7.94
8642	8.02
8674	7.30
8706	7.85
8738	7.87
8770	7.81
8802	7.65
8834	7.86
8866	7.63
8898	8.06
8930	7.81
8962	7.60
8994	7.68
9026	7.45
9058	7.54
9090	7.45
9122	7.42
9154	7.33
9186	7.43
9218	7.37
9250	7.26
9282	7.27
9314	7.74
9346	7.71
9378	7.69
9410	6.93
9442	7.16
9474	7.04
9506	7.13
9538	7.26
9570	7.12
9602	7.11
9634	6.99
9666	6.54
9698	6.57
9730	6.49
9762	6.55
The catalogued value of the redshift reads 0.00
